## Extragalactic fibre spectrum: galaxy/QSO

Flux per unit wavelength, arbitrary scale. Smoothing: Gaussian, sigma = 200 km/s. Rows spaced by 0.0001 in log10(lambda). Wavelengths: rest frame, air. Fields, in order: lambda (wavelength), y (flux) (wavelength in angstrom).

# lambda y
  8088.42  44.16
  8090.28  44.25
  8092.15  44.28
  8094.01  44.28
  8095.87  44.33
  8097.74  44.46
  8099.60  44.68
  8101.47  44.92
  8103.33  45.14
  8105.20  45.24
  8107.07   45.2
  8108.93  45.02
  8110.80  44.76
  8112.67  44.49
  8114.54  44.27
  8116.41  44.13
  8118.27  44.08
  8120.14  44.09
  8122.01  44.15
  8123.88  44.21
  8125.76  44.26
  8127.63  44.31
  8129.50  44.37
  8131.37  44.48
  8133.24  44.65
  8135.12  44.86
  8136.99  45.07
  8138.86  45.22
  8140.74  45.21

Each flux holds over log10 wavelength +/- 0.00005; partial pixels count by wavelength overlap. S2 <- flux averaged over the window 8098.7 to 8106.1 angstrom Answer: 45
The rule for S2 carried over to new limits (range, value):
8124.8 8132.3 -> 44.3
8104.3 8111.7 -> 45.1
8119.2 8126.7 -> 44.1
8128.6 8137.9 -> 44.7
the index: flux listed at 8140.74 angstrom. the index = 45.21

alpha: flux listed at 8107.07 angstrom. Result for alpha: 45.2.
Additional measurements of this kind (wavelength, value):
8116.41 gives 44.13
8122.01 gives 44.15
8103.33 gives 45.14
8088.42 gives 44.16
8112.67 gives 44.49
